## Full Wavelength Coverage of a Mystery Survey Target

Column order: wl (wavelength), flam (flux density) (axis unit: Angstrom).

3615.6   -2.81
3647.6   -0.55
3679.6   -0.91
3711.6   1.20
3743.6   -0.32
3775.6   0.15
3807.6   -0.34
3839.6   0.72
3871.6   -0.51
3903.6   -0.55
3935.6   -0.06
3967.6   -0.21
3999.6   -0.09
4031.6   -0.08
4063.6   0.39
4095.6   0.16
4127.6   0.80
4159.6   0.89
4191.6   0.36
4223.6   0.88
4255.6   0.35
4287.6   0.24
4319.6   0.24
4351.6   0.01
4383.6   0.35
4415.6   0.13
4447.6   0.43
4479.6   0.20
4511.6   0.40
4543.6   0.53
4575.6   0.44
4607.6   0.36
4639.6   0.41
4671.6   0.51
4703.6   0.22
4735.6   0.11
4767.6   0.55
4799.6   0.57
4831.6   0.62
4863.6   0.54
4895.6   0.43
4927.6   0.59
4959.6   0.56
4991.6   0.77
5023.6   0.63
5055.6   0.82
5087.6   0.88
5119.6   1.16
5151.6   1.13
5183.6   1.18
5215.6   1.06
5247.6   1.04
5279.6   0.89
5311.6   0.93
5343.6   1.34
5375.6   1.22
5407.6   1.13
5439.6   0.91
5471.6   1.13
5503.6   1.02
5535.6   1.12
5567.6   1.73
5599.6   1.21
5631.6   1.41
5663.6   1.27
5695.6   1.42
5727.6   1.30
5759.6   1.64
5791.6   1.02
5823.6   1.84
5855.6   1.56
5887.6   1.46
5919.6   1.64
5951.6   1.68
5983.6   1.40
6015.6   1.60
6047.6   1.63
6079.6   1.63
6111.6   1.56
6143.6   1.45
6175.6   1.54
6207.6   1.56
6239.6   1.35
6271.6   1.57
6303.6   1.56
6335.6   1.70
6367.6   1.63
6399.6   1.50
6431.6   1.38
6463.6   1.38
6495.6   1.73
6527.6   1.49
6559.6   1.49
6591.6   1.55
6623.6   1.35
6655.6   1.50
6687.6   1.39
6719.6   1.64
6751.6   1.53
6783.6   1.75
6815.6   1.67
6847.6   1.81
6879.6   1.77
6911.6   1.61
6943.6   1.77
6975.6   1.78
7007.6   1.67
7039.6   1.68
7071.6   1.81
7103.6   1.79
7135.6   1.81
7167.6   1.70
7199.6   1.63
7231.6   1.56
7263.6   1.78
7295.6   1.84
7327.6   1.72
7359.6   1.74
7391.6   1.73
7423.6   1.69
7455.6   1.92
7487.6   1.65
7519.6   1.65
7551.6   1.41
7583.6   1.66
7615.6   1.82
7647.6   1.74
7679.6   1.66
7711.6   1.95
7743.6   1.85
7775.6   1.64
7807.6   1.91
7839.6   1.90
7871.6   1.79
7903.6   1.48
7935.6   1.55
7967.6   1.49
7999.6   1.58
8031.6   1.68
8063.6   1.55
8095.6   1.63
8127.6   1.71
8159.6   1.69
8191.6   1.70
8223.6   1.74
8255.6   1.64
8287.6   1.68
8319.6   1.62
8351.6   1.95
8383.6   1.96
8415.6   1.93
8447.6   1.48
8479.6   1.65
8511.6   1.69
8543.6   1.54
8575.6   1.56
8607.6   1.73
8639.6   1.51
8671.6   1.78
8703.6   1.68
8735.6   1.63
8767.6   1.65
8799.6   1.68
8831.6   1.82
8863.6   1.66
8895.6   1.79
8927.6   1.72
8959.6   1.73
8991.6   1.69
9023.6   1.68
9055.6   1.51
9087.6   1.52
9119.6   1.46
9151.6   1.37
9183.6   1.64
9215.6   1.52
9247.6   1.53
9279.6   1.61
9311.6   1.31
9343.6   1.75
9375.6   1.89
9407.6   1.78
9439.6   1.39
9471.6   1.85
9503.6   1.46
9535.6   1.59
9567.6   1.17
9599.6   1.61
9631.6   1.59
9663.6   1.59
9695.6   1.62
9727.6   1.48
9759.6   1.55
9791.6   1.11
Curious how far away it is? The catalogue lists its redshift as 0.280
